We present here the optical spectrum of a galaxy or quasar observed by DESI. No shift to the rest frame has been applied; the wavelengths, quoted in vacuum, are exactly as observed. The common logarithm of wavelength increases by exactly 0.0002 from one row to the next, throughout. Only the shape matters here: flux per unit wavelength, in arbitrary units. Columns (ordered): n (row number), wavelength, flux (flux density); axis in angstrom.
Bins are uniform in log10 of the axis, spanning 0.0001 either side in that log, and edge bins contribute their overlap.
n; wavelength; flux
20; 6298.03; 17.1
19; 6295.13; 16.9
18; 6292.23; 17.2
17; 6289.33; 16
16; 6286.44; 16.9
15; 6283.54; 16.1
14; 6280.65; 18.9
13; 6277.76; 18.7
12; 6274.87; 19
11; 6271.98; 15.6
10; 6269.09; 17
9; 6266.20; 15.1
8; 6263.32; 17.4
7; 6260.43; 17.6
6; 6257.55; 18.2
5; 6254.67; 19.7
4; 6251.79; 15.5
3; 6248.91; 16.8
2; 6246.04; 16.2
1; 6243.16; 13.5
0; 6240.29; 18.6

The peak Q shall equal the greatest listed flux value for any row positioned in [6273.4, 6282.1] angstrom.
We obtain 19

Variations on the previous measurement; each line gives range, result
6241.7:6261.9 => 19.7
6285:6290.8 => 16.9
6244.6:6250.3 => 16.8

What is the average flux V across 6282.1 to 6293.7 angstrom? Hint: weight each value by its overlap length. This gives 16.5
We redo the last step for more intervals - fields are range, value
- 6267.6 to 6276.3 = 17.2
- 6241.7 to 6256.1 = 16.3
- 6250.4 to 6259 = 17.8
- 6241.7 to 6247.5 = 14.9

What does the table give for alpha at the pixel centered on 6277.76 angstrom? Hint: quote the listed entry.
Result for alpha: 18.7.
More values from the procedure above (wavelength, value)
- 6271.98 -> 15.6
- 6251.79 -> 15.5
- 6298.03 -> 17.1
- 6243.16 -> 13.5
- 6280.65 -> 18.9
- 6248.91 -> 16.8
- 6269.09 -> 17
